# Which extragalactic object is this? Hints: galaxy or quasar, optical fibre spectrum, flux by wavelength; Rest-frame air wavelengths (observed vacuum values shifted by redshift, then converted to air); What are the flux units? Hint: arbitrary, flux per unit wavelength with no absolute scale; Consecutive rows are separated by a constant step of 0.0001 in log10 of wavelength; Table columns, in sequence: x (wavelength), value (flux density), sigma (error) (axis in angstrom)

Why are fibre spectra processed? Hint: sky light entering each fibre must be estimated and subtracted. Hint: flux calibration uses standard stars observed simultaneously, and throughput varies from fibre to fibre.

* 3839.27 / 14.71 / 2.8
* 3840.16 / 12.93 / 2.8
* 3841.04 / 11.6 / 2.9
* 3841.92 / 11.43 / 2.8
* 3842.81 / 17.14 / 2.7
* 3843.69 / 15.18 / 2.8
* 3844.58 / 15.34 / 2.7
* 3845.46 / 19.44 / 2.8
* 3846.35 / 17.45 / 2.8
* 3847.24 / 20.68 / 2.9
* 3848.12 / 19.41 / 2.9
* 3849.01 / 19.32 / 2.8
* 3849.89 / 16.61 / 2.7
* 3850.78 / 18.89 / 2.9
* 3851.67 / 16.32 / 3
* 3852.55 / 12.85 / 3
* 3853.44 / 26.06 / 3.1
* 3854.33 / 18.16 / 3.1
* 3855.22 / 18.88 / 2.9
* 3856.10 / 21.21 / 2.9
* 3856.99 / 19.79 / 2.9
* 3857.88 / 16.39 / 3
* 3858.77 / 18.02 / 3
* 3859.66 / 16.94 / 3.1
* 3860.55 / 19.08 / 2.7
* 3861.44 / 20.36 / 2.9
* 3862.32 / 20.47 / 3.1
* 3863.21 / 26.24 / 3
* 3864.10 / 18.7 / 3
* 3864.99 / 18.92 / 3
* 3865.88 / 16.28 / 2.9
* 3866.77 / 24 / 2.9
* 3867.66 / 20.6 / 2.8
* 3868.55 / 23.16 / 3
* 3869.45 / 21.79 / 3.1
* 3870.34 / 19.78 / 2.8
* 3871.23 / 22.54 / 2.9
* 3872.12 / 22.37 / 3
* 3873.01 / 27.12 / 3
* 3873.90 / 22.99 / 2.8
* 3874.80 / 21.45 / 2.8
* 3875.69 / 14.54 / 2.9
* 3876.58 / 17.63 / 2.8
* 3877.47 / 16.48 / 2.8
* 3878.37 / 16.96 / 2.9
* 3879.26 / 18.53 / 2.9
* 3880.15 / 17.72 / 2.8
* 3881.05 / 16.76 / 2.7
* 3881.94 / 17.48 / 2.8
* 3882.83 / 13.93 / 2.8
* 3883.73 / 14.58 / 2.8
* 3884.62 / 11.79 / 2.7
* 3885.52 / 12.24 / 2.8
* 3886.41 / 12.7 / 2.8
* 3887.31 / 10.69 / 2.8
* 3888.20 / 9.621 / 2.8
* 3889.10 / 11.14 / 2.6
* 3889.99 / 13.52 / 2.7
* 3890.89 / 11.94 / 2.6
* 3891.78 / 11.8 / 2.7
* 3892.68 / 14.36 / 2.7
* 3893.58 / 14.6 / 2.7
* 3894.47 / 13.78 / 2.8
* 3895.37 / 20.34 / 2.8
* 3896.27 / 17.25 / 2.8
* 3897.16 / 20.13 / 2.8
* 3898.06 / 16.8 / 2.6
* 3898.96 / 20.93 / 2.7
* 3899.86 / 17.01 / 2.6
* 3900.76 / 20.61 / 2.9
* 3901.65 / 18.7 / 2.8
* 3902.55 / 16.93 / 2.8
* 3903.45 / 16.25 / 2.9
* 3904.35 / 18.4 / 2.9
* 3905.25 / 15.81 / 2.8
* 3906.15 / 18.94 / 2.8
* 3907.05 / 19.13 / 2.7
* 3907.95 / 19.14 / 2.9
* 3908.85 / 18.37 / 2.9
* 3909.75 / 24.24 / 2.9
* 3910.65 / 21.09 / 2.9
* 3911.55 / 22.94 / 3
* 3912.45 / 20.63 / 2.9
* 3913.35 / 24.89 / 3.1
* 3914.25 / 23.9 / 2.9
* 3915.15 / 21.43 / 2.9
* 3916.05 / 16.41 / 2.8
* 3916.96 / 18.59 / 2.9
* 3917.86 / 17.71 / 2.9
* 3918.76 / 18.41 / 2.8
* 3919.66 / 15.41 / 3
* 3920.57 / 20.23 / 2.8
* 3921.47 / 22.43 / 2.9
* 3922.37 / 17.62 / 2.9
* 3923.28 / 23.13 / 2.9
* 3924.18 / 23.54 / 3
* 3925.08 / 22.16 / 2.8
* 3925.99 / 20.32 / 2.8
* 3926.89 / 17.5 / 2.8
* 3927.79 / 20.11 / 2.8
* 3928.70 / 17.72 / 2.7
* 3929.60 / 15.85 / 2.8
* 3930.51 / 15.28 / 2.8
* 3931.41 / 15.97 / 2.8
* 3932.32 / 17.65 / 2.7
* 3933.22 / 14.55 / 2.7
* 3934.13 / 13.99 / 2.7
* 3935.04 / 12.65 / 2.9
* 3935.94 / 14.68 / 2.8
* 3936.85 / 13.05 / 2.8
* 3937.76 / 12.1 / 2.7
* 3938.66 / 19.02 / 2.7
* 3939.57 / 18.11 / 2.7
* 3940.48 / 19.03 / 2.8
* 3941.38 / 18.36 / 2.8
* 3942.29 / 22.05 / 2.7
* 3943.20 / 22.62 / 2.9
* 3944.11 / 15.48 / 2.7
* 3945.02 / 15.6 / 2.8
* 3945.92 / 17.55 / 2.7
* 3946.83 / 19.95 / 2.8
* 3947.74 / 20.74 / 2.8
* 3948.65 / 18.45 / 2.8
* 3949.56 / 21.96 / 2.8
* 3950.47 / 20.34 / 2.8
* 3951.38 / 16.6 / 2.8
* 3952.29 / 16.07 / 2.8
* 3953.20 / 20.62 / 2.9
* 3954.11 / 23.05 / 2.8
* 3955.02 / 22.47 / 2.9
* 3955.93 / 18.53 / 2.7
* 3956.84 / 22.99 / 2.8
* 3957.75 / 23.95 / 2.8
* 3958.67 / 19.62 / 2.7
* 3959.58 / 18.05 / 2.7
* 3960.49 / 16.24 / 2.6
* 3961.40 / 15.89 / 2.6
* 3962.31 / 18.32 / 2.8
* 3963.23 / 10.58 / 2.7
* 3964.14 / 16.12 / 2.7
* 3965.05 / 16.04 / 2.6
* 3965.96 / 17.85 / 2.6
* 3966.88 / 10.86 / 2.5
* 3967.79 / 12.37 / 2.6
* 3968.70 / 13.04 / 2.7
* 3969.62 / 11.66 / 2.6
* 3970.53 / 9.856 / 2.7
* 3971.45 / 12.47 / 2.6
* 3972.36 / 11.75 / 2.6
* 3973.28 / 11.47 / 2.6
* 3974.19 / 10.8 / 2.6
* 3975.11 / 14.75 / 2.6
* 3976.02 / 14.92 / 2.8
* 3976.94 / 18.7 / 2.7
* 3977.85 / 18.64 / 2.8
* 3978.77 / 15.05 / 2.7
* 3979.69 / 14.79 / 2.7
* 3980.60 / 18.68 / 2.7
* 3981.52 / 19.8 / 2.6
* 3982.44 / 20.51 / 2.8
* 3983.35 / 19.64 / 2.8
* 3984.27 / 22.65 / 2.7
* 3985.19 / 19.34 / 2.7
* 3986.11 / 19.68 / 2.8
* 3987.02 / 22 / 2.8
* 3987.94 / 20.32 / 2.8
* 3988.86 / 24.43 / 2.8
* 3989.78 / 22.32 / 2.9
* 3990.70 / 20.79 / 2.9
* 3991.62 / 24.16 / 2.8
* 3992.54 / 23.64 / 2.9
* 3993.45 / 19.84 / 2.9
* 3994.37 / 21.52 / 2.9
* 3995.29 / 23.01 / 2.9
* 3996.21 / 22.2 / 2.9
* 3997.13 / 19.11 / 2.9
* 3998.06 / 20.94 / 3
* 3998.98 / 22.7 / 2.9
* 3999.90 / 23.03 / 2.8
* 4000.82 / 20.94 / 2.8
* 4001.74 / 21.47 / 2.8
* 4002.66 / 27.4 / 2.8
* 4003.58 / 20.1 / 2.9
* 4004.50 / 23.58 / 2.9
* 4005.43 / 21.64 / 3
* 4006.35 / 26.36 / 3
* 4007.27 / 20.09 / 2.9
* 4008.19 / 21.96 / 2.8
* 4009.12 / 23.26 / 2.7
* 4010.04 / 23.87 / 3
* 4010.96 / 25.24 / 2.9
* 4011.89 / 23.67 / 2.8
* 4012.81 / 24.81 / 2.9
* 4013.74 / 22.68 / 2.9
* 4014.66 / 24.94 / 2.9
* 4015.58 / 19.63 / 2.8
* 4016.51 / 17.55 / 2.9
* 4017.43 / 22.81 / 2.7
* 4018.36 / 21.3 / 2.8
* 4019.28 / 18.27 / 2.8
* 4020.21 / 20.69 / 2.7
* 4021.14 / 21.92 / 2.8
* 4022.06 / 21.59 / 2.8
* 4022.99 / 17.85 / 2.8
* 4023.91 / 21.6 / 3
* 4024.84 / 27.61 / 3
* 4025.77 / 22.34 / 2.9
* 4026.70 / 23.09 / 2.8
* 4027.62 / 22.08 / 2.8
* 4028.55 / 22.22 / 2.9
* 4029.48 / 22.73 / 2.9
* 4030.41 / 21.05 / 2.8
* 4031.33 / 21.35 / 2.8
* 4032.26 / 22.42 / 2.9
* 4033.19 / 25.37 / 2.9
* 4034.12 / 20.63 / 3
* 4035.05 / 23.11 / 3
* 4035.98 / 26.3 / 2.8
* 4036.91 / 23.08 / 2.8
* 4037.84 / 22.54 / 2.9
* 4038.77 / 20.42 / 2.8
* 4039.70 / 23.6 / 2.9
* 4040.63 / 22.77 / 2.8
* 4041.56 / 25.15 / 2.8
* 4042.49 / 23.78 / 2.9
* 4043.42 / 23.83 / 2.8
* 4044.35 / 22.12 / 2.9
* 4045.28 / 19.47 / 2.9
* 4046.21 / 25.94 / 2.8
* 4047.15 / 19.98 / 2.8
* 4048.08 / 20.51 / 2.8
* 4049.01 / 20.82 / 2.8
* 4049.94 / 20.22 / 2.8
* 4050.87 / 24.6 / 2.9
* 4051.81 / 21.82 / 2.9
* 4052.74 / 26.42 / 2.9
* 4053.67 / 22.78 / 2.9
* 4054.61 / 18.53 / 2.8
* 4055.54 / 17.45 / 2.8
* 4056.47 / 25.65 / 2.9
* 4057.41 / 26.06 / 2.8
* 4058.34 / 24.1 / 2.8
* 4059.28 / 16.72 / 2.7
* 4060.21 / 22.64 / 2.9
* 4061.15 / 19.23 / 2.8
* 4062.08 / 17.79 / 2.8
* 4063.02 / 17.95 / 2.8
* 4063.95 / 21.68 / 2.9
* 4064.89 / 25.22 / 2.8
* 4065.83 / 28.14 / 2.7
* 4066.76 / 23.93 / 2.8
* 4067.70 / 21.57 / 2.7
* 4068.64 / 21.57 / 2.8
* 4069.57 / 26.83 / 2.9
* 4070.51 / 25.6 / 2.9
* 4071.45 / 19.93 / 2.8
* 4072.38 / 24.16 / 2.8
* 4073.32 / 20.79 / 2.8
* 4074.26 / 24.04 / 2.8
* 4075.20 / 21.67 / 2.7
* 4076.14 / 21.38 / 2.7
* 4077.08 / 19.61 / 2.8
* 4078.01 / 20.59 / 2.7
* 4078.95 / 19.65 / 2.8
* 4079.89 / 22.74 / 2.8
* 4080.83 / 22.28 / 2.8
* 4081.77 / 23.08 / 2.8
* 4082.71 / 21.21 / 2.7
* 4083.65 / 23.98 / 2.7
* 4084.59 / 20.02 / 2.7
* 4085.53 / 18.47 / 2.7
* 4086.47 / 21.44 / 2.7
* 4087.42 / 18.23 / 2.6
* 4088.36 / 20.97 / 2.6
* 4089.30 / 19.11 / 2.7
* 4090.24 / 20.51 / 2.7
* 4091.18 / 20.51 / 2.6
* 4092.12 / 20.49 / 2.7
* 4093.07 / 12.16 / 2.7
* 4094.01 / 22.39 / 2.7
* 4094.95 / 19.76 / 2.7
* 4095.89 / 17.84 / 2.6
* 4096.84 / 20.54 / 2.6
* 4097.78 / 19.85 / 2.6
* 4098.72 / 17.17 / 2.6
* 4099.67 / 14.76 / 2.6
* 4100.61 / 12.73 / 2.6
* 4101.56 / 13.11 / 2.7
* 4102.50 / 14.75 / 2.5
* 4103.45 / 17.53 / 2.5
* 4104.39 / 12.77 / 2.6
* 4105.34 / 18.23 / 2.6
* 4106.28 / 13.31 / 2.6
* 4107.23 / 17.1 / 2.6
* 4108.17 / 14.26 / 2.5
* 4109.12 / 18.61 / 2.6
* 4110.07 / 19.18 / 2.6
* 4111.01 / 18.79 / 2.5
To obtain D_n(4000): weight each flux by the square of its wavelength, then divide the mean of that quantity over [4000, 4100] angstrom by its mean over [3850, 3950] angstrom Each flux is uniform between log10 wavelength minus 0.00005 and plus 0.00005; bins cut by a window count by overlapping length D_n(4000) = 1.29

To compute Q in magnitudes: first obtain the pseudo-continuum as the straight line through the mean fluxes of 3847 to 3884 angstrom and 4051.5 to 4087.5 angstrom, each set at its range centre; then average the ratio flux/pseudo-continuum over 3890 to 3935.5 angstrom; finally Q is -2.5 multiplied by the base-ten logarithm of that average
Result 0.09 mag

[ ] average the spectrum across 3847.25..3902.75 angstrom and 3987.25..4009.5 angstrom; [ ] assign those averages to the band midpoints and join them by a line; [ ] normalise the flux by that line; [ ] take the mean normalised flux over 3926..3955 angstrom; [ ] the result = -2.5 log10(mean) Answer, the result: 0.14 mag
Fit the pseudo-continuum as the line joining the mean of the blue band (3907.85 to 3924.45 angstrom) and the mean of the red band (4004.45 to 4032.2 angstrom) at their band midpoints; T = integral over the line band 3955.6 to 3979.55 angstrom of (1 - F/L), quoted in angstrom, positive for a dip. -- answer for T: 6.72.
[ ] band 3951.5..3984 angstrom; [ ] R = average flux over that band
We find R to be 16.5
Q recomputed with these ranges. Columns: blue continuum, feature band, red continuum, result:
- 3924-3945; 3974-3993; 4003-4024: 0.05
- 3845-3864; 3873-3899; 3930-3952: 0.18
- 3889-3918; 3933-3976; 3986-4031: 0.21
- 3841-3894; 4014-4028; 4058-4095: -0.07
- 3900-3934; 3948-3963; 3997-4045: 0.05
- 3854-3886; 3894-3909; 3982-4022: 0.09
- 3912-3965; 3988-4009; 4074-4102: -0.18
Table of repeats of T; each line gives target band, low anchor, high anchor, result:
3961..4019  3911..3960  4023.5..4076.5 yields 3.8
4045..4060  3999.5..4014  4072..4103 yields -0.6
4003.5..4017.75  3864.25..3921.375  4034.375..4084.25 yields -1.1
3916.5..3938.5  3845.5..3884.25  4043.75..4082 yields 2.8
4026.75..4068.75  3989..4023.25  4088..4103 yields -4.6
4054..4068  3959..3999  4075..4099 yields -1.6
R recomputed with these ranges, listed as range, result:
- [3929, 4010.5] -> 18.6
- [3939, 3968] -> 18.4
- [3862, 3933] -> 18.3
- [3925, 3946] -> 17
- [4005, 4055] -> 22.4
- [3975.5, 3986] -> 18.4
